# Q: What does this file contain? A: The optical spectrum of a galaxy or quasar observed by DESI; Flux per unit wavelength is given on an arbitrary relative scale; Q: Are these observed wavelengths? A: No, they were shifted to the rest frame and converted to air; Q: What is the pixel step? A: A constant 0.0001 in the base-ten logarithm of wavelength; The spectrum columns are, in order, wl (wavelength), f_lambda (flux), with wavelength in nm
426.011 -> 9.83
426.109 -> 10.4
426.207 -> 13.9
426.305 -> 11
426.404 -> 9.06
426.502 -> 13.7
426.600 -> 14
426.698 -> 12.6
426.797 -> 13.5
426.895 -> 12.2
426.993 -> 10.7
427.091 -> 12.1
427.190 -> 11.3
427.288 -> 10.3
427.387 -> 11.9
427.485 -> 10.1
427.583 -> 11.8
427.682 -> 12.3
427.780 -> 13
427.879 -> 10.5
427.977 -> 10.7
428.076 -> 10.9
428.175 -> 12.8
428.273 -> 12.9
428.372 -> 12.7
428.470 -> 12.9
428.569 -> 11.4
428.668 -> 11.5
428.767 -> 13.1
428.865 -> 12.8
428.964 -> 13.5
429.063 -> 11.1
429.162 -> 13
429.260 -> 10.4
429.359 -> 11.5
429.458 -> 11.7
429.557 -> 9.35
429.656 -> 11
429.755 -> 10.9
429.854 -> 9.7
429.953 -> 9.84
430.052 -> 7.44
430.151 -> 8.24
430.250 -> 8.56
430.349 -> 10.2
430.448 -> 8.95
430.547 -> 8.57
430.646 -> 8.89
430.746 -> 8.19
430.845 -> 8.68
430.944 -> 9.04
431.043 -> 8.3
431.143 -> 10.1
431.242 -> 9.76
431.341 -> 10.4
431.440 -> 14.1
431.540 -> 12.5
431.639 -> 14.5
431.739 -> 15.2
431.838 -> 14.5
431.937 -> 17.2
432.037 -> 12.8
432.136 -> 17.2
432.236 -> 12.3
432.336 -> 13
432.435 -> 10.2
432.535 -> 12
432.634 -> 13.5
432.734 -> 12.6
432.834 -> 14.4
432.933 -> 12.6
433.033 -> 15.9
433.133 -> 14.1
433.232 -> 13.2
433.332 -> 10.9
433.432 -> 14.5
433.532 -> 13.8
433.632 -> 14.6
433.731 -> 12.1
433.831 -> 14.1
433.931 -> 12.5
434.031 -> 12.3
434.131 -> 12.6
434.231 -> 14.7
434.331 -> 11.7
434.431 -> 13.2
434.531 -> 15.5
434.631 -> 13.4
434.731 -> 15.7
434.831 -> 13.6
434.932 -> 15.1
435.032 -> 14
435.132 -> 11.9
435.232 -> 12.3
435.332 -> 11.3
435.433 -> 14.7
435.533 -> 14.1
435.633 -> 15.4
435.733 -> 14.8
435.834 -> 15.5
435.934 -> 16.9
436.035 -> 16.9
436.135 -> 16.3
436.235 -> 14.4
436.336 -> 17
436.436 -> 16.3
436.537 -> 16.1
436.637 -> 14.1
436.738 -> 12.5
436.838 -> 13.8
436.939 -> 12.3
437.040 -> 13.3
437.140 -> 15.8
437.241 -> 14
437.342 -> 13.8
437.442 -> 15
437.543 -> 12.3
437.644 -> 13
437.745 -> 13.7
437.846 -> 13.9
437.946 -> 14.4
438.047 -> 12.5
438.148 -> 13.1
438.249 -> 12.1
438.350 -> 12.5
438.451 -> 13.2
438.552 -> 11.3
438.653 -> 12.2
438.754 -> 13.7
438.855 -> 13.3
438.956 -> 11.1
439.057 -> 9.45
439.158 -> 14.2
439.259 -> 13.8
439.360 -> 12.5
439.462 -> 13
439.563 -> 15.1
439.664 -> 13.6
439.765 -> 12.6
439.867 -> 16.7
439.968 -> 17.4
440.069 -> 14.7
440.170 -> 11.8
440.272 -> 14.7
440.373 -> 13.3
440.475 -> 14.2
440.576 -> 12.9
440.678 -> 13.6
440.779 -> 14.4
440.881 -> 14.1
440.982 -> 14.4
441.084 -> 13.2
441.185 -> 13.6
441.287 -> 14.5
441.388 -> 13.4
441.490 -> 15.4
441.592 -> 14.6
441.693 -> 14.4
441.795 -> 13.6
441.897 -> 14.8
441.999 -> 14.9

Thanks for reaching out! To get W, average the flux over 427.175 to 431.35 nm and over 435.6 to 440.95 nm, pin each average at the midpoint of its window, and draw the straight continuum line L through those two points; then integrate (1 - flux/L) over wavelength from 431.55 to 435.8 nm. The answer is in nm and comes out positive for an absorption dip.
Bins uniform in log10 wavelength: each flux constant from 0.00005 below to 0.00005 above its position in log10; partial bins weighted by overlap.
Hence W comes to -0.49 nm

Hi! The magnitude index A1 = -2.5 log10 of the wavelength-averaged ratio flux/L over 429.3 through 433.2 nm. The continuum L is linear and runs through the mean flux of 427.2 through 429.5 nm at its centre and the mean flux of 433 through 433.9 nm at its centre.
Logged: 0.126 mag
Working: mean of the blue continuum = 11.9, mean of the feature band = 11.5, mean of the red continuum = 13.6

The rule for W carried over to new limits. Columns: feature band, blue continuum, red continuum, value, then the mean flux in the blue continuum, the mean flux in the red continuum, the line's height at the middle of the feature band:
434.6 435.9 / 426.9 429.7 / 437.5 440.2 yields -0.13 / 11.7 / 13.2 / 12.7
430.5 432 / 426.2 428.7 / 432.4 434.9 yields 0.17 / 11.9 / 13.4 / 12.8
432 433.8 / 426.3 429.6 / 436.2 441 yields -0.09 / 11.8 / 13.7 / 12.7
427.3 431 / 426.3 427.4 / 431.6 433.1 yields 0.54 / 11.9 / 13.9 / 12.7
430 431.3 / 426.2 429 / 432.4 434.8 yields 0.39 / 12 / 13.4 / 12.7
